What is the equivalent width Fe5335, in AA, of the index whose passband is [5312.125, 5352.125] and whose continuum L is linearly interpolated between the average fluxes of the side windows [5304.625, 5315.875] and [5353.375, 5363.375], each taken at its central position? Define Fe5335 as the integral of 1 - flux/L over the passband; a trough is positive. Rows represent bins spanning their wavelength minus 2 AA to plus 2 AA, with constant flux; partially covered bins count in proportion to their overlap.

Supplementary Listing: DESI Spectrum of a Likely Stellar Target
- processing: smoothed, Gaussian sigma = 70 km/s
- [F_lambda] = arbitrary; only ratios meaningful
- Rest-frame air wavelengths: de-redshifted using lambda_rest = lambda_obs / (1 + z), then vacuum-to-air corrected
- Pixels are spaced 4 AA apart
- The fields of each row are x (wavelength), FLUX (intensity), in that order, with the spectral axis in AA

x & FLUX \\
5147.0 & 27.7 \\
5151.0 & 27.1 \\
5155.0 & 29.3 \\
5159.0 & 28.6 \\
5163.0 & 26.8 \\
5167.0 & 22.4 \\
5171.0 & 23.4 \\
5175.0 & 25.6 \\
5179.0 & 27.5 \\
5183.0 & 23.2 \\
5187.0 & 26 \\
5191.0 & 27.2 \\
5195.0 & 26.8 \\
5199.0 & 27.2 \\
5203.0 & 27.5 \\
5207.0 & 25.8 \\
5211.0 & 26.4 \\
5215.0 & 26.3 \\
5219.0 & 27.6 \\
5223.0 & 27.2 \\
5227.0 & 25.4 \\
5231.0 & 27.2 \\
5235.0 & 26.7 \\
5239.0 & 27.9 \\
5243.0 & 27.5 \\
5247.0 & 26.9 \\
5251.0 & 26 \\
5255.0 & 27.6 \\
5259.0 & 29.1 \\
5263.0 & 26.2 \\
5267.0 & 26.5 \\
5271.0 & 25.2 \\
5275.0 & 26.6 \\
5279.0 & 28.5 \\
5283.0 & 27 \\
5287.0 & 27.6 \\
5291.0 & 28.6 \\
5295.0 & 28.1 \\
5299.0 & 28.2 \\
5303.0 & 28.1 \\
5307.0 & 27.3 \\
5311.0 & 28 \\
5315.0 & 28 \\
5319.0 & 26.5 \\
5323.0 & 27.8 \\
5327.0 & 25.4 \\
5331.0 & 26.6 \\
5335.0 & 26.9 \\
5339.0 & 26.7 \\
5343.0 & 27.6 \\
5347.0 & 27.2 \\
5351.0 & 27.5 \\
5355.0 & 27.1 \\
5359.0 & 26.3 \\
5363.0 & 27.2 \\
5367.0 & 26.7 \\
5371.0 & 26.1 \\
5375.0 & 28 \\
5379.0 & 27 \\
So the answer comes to 0.42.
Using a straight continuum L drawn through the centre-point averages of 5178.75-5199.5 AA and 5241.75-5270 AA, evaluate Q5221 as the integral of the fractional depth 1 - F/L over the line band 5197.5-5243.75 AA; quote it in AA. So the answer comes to -0.5 AA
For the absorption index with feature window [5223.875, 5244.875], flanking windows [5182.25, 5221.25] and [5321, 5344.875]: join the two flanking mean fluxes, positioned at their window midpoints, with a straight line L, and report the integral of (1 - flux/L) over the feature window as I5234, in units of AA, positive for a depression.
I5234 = -0.3 AA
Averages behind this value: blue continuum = 26.5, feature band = 27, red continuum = 26.8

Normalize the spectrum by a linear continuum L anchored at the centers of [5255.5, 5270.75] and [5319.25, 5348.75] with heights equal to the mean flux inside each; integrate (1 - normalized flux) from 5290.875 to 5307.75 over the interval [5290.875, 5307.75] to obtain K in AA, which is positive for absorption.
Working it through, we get -0.7 AA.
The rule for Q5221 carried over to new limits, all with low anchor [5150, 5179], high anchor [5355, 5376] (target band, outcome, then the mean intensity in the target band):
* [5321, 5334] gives 0.0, 26.6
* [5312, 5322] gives -0.3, 27.4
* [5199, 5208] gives -0.2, 26.9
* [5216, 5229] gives -0.1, 26.7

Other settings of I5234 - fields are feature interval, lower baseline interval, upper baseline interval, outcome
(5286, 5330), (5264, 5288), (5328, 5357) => -1.1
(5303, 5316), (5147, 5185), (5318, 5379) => -0.5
